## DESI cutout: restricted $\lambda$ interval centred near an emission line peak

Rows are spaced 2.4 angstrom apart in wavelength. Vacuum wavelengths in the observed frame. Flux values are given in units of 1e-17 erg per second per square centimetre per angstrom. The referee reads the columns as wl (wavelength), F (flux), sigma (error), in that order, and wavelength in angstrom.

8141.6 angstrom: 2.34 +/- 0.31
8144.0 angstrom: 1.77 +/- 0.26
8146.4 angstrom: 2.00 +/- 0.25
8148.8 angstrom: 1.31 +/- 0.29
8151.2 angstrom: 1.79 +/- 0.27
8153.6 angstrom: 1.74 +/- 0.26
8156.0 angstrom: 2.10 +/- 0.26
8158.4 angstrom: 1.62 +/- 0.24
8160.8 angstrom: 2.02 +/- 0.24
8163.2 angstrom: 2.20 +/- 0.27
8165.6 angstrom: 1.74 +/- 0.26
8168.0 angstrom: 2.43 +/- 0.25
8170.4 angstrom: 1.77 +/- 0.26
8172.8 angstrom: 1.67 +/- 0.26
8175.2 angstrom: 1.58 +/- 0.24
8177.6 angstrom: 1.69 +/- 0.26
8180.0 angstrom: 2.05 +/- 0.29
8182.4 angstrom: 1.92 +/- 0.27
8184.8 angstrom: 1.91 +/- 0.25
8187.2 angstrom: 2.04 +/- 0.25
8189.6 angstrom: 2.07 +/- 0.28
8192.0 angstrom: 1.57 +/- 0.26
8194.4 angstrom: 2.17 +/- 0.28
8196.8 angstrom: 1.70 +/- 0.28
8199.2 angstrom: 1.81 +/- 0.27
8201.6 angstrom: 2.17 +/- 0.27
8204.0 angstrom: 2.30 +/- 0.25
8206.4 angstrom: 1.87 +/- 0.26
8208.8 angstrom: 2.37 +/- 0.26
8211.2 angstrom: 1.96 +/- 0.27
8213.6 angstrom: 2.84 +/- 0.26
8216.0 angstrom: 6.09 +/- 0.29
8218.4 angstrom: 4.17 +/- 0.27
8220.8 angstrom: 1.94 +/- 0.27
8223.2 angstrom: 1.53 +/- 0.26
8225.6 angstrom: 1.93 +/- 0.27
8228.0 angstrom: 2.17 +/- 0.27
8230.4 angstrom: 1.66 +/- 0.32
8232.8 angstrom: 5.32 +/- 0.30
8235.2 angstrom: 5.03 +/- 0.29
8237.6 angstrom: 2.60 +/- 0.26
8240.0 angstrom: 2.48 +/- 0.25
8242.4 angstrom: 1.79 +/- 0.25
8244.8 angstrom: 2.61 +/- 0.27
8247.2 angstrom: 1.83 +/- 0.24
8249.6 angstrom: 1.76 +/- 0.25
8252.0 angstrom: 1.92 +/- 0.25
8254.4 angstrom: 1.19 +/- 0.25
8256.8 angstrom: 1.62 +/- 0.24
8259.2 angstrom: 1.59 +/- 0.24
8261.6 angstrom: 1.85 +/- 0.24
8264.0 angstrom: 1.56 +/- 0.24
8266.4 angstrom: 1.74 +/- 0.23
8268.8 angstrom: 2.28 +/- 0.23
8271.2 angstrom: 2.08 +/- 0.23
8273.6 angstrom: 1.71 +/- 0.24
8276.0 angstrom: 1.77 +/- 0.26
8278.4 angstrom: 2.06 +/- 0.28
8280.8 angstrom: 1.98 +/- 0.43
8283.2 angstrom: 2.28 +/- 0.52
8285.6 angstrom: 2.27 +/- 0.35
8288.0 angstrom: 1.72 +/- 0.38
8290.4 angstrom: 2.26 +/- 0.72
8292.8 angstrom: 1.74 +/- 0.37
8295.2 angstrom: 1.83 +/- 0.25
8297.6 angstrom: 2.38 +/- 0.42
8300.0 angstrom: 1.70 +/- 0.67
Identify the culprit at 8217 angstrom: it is [S II]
